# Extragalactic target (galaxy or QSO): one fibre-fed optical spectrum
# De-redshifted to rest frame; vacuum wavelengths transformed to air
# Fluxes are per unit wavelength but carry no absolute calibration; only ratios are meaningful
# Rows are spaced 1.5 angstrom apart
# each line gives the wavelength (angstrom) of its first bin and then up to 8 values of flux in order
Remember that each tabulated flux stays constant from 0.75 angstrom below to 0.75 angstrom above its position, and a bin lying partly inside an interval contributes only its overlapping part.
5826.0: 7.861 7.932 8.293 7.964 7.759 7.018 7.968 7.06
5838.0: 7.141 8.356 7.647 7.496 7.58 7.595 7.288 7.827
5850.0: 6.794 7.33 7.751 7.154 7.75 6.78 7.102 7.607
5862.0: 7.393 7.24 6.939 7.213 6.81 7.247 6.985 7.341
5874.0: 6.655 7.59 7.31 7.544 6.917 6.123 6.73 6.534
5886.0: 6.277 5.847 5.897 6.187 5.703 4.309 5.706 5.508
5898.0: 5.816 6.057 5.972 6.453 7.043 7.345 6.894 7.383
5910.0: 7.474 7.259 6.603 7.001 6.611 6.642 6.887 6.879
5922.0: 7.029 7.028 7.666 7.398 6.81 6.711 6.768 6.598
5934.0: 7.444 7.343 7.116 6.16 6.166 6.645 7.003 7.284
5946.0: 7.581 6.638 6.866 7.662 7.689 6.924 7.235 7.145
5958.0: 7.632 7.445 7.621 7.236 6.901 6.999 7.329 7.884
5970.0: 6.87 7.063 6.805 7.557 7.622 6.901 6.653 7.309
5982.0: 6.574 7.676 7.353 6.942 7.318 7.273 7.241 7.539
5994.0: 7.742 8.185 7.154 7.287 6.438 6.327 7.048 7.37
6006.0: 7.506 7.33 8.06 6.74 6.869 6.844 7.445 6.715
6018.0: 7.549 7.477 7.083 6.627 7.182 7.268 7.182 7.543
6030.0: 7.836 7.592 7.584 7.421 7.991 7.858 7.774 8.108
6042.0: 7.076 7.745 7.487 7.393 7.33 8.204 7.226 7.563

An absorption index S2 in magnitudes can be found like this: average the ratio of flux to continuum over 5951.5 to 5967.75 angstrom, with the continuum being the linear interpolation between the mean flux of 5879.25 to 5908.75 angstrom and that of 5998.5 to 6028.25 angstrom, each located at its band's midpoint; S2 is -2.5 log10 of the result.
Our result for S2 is -0.09 mag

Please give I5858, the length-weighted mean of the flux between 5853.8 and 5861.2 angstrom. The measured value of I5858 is 7.28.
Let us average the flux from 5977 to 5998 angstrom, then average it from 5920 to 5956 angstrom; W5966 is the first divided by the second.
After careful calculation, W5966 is 1.0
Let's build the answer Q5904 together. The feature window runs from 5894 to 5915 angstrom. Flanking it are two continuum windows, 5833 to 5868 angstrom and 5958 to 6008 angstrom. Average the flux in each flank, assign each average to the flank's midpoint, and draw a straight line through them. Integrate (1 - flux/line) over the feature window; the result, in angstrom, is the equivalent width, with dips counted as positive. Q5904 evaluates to 2.14 angstrom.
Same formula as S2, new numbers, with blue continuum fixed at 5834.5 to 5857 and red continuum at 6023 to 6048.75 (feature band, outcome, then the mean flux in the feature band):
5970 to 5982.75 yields 0.072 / 7.05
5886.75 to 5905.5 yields 0.256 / 5.93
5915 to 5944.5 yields 0.093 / 6.9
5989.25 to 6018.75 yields 0.045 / 7.23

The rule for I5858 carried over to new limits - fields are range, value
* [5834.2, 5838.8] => 7.4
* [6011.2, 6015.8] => 7.05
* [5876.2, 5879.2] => 7.43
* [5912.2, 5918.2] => 6.72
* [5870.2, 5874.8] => 7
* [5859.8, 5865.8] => 7.29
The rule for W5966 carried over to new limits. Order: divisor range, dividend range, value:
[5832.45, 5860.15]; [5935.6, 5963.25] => 0.96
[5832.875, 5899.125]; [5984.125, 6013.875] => 1.04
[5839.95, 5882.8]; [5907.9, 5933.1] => 0.96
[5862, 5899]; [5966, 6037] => 1.11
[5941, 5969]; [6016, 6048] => 1.03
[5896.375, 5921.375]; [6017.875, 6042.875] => 1.11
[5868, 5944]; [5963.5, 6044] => 1.09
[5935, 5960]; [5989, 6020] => 1.02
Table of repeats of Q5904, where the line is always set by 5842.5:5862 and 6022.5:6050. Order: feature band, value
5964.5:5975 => 0.41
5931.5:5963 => 1.52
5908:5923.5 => 0.98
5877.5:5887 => 0.94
